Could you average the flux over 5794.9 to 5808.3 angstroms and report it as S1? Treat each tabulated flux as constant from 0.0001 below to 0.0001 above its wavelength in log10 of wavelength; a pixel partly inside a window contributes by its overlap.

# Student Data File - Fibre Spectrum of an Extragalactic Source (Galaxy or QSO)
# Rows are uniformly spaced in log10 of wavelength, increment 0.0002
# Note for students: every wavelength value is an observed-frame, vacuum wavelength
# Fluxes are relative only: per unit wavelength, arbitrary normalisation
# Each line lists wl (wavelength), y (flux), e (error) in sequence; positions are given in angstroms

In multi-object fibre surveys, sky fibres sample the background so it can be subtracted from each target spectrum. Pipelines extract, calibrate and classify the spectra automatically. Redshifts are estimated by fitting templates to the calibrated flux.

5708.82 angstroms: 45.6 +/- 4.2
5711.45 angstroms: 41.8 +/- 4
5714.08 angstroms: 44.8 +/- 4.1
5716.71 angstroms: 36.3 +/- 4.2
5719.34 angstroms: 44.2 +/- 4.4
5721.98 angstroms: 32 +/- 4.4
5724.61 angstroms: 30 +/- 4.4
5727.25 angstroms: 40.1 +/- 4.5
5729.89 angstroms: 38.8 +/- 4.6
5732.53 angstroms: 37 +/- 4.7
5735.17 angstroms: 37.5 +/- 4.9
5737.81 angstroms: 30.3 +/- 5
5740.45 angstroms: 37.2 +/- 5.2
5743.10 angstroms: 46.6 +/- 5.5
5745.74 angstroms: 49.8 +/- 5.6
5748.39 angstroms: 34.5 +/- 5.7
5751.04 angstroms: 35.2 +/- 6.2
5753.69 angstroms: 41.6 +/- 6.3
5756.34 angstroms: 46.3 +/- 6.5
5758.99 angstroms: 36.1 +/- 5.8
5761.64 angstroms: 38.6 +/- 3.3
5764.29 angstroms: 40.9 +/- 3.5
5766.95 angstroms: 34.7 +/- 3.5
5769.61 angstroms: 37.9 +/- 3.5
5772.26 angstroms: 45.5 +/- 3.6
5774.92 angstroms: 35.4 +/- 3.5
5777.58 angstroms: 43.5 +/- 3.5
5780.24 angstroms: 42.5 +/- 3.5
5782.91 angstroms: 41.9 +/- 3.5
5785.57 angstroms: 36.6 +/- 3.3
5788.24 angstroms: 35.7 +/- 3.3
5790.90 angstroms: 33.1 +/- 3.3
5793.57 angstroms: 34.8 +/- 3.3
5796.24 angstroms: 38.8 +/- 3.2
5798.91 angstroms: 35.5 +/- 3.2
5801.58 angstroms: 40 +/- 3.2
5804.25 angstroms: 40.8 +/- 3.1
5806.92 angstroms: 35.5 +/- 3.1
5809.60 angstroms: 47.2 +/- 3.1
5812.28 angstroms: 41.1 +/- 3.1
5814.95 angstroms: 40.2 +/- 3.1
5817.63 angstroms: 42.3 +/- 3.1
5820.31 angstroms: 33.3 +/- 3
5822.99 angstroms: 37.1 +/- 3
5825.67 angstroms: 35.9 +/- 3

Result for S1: 38.1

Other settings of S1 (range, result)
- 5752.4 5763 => 40.7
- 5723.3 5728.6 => 35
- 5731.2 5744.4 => 37.7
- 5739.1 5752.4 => 40.6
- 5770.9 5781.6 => 41.7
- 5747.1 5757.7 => 39.4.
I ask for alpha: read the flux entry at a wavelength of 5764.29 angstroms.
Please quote 40.9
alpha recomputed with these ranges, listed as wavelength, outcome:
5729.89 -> 38.8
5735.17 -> 37.5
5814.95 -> 40.2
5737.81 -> 30.3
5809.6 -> 47.2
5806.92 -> 35.5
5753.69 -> 41.6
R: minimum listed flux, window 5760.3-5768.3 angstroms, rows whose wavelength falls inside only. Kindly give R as 34.7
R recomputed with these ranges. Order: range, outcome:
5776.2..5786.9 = 36.6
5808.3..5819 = 40.2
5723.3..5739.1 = 30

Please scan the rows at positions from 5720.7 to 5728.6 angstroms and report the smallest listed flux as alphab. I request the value 30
